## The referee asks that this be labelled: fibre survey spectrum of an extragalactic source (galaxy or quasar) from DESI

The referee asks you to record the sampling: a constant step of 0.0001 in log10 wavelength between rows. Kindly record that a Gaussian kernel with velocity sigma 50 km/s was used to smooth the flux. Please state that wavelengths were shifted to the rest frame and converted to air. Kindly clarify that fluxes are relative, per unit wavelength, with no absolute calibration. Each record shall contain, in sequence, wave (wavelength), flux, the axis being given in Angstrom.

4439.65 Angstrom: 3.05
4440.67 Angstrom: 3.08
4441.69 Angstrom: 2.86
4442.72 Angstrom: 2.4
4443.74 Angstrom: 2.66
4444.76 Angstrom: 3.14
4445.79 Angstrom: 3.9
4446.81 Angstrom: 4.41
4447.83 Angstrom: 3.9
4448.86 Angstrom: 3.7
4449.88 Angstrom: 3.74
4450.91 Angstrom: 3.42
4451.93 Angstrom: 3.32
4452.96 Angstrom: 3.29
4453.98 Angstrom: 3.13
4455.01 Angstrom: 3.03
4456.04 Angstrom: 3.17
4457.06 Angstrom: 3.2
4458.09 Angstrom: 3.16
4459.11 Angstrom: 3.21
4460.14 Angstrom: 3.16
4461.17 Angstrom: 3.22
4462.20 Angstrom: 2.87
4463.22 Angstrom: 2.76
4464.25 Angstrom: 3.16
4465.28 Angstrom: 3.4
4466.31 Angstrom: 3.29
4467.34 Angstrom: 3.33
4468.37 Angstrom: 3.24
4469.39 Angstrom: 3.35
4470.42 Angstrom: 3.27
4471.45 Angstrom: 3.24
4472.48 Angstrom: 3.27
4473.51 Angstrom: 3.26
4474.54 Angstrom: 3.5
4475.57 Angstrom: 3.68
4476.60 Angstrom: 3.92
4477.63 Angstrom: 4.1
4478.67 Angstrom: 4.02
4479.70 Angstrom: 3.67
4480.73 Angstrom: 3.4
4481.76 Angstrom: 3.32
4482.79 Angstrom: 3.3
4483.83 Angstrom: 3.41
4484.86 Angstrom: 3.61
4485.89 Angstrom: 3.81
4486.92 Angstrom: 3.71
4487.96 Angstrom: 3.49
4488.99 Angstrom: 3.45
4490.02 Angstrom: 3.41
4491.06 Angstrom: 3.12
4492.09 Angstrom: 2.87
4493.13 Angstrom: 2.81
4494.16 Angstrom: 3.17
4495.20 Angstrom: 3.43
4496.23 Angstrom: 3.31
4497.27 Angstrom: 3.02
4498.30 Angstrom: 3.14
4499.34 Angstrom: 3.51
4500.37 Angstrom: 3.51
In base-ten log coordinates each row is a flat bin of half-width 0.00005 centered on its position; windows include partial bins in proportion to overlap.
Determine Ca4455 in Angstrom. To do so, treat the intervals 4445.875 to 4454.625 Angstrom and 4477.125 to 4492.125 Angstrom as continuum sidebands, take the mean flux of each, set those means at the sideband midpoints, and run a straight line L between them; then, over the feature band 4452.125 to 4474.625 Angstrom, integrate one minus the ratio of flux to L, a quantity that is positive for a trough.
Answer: 2.4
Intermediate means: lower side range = 3.62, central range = 3.2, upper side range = 3.53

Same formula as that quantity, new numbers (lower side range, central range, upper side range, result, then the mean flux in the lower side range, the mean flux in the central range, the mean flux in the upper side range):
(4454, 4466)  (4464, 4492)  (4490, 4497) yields -3.01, 3.12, 3.47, 3.13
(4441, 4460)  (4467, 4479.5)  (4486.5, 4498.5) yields -0.95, 3.31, 3.52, 3.24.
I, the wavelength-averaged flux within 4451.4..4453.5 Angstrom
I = 3.31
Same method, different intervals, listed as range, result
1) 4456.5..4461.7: 3.19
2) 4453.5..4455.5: 3.07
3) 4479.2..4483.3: 3.43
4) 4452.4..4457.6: 3.16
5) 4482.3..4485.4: 3.44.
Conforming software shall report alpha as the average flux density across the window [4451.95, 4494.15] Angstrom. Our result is 3.34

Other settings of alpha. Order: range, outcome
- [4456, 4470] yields 3.18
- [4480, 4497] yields 3.35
